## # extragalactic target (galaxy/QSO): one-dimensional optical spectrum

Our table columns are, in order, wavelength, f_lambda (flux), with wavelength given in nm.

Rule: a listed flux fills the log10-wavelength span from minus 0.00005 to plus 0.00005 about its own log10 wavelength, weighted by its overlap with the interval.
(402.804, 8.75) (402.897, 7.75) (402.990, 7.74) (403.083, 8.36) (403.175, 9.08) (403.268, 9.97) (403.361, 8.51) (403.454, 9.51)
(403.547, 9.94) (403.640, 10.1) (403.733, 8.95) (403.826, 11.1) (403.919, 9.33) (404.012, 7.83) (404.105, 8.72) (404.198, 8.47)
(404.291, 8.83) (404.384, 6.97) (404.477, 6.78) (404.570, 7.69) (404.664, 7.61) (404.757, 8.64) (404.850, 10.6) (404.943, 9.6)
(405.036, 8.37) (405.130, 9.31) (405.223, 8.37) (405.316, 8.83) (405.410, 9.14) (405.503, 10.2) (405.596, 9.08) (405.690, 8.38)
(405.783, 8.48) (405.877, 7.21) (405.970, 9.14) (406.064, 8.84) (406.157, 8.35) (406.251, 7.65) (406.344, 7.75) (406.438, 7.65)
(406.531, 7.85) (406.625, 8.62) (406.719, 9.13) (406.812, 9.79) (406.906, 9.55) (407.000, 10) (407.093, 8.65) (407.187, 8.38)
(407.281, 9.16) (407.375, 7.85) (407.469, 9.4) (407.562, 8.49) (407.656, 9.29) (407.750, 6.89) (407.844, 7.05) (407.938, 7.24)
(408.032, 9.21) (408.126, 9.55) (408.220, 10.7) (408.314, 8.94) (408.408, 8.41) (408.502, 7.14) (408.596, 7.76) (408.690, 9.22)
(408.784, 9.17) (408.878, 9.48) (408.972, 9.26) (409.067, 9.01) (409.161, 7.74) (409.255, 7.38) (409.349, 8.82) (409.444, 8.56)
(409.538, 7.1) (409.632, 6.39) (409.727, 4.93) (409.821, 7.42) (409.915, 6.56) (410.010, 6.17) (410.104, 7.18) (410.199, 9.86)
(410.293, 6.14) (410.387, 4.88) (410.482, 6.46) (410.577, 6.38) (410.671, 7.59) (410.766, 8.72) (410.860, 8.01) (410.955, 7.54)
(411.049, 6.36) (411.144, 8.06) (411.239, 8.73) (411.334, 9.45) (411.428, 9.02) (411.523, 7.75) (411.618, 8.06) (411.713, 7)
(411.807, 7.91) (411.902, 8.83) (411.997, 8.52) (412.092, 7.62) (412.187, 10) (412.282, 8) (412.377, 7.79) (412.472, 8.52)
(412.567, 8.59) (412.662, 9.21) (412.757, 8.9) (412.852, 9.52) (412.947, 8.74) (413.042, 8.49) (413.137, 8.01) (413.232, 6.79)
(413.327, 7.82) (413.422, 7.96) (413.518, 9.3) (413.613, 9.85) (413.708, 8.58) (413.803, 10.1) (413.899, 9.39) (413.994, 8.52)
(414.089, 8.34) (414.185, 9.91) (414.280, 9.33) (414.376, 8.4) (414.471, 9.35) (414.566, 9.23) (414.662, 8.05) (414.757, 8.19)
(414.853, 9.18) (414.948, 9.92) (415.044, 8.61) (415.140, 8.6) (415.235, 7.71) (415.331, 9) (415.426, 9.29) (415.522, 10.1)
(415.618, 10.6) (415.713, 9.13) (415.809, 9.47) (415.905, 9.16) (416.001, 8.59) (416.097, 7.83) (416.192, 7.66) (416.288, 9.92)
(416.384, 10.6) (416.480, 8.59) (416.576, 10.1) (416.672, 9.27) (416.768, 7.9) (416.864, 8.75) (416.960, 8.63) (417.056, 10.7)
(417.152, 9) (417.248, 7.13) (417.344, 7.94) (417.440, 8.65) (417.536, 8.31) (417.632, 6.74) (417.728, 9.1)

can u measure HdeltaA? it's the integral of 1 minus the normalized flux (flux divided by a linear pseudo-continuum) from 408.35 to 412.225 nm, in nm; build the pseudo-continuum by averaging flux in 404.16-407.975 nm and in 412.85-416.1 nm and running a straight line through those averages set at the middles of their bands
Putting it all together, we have 0.40 nm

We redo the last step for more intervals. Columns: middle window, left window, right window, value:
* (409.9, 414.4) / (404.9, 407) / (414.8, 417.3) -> 0.37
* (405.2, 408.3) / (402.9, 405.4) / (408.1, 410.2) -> -0.09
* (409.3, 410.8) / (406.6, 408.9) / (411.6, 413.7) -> 0.27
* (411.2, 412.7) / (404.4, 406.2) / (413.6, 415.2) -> 0.08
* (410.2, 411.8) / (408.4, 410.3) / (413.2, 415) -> 0.12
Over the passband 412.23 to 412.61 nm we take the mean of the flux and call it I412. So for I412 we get 8.24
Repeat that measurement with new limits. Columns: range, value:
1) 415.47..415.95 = 9.68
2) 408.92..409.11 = 9.12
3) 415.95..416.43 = 8.92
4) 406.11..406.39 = 7.94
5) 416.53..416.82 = 9.07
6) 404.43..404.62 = 7.22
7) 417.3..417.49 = 8.31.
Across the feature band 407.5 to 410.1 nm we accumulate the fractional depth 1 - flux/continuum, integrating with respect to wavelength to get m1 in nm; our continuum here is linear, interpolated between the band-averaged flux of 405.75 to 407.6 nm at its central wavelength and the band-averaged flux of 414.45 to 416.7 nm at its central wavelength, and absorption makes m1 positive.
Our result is 0.19 nm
